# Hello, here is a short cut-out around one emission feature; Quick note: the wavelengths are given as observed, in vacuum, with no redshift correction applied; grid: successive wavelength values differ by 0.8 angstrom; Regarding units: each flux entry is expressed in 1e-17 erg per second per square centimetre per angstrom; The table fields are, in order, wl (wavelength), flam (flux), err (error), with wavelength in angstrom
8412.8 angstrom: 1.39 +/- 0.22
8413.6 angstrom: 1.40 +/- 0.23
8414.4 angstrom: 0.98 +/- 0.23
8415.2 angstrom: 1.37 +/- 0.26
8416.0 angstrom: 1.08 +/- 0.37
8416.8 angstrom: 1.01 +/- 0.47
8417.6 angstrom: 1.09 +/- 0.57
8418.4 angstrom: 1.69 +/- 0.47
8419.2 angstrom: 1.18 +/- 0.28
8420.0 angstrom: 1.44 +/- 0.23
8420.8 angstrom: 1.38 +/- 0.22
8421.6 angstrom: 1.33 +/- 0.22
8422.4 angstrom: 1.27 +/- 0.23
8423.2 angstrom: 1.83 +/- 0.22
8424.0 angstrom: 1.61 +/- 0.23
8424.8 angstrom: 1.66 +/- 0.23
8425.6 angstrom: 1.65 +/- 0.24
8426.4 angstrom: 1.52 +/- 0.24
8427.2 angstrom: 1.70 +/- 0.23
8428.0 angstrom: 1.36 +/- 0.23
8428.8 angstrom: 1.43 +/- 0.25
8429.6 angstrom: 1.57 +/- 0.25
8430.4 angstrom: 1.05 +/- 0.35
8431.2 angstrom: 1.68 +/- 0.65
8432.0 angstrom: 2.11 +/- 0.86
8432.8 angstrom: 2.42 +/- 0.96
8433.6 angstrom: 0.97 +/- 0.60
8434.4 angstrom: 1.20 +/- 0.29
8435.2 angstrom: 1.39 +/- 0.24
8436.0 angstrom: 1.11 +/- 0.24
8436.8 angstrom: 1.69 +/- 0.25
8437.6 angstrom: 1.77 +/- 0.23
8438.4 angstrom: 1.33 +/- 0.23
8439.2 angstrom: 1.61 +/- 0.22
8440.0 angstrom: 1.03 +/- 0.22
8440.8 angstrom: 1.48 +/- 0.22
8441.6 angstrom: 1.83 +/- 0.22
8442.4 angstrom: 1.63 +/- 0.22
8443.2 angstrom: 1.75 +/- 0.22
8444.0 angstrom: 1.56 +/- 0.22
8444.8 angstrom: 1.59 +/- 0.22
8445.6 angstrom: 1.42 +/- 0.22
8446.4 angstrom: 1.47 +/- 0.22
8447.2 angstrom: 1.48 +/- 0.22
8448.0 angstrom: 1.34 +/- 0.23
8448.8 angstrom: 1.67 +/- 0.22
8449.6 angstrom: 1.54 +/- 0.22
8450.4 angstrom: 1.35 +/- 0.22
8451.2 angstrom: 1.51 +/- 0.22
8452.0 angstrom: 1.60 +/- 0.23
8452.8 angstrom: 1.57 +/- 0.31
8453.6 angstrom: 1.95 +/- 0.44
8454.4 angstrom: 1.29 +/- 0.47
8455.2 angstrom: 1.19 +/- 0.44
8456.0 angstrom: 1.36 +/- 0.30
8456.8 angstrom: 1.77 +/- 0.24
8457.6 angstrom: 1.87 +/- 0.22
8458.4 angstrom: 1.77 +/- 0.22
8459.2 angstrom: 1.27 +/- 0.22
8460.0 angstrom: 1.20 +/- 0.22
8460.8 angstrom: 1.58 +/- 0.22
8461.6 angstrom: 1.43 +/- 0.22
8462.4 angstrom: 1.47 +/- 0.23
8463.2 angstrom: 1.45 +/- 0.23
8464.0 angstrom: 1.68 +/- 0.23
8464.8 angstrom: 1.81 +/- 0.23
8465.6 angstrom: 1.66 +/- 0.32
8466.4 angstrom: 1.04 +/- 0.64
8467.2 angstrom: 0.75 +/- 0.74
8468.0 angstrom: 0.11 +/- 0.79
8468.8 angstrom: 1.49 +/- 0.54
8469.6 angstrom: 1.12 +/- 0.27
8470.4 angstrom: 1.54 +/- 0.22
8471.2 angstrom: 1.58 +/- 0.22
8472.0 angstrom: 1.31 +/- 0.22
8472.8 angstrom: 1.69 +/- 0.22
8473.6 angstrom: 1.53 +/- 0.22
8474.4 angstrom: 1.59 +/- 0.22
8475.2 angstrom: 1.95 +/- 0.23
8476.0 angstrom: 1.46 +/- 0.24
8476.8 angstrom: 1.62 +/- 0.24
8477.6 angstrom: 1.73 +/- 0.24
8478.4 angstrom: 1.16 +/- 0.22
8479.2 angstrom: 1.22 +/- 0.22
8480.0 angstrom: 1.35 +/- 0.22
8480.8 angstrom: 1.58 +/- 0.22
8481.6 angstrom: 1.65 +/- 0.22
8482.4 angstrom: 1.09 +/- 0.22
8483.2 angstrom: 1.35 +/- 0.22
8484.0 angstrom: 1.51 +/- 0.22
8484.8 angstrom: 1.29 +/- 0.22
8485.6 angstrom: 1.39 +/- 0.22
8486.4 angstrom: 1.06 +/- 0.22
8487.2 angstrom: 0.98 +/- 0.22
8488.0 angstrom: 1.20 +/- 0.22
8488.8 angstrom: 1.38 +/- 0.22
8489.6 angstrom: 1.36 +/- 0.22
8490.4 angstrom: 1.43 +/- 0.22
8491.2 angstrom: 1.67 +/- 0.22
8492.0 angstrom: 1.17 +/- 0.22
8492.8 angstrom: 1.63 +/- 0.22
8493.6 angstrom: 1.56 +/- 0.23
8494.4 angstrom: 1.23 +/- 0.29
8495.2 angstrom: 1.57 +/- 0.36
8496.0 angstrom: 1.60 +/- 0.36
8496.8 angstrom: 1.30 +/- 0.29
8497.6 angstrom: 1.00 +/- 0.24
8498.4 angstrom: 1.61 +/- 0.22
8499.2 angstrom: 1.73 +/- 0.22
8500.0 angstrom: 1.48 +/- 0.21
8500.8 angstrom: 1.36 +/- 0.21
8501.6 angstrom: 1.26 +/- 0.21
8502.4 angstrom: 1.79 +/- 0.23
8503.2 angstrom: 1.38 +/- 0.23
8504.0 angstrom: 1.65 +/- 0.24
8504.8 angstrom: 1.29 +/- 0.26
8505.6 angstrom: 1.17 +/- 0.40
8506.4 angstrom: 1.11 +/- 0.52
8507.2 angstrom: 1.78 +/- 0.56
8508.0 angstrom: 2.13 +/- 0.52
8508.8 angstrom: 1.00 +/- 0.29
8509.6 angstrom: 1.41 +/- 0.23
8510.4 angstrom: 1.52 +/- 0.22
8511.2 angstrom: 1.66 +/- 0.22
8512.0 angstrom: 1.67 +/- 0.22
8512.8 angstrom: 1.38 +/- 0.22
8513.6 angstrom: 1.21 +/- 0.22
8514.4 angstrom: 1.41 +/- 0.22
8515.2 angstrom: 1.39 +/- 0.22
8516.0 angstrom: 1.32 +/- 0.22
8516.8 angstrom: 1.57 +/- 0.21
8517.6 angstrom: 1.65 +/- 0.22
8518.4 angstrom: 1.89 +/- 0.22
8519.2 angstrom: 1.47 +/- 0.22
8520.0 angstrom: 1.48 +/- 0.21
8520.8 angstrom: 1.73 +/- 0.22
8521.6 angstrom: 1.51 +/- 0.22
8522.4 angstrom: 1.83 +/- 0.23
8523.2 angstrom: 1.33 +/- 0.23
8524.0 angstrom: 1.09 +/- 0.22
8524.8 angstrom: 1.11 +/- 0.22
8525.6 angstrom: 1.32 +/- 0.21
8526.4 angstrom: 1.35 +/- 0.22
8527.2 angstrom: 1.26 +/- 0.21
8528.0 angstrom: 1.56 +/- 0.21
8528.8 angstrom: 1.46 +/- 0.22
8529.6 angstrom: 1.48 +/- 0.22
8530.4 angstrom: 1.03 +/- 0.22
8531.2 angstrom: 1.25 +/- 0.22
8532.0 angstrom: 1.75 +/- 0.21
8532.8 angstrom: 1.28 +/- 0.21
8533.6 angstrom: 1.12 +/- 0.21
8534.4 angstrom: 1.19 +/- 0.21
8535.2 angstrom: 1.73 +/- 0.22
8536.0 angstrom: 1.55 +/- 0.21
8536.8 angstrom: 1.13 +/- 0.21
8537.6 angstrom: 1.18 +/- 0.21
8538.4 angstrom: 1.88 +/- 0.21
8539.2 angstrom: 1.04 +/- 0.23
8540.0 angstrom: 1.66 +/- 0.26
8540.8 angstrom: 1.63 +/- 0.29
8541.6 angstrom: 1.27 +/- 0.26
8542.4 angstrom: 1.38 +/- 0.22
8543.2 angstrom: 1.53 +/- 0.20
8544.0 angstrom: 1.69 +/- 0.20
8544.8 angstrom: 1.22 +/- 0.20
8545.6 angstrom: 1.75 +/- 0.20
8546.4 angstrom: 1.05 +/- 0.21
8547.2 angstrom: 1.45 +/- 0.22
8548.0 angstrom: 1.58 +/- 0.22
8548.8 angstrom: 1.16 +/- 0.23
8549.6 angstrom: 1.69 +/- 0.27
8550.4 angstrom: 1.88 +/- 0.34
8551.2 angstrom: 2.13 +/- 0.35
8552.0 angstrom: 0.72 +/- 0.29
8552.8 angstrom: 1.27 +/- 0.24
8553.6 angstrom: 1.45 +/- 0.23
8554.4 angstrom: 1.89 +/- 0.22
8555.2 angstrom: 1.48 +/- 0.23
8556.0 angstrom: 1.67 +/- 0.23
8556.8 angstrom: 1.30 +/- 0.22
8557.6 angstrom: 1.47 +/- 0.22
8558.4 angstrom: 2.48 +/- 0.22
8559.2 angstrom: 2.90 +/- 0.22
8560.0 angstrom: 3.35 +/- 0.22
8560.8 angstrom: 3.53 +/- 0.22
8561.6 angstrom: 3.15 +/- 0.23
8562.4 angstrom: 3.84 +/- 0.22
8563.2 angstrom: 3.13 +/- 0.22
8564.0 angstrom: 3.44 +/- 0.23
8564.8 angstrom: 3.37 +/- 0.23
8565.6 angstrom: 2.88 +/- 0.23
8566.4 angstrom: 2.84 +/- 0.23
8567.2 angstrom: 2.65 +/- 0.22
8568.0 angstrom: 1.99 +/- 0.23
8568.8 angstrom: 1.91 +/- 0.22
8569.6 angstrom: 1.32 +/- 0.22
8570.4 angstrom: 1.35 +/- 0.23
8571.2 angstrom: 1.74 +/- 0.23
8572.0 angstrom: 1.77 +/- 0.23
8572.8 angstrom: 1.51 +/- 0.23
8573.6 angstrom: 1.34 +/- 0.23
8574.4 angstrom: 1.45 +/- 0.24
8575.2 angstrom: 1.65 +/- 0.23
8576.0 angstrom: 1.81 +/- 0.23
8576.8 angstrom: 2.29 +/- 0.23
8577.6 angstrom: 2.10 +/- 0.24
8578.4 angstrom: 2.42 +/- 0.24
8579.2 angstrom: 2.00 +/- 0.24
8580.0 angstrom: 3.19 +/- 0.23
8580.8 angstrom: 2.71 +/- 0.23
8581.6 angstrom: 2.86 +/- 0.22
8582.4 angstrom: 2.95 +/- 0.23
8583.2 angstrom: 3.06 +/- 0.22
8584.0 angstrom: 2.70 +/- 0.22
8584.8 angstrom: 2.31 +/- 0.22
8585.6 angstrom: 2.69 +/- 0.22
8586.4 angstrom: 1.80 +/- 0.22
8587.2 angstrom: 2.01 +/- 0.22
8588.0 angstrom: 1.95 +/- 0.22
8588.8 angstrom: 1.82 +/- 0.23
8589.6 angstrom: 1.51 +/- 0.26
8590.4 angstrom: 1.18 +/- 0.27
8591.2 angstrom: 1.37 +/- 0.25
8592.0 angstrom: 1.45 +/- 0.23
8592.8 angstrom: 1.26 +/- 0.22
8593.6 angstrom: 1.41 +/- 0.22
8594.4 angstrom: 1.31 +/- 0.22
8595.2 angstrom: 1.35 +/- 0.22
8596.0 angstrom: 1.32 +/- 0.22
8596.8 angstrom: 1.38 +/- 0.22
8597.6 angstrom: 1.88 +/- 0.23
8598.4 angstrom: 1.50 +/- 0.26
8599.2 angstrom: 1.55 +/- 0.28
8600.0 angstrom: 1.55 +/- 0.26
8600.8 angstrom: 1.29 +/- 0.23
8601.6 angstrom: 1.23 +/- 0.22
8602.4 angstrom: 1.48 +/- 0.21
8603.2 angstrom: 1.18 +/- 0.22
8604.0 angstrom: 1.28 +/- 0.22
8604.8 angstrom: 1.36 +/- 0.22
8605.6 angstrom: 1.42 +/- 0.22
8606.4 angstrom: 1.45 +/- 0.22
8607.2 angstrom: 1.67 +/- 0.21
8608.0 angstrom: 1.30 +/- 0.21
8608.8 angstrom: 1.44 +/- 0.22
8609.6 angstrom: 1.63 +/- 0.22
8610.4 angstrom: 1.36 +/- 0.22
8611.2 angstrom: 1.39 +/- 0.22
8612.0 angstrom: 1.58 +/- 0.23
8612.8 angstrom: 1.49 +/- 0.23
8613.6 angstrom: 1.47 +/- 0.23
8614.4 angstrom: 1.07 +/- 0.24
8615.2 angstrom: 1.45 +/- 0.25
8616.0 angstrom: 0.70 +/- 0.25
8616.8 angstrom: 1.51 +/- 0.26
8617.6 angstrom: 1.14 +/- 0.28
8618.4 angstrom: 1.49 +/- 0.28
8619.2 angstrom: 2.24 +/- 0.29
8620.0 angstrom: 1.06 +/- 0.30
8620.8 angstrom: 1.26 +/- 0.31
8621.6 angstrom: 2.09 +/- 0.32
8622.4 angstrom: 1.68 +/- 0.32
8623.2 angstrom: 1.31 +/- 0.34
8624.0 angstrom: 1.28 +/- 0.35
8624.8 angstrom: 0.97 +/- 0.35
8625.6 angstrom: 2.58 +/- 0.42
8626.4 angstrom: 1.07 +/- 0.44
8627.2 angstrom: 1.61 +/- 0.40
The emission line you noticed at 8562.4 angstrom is [S II] 6716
